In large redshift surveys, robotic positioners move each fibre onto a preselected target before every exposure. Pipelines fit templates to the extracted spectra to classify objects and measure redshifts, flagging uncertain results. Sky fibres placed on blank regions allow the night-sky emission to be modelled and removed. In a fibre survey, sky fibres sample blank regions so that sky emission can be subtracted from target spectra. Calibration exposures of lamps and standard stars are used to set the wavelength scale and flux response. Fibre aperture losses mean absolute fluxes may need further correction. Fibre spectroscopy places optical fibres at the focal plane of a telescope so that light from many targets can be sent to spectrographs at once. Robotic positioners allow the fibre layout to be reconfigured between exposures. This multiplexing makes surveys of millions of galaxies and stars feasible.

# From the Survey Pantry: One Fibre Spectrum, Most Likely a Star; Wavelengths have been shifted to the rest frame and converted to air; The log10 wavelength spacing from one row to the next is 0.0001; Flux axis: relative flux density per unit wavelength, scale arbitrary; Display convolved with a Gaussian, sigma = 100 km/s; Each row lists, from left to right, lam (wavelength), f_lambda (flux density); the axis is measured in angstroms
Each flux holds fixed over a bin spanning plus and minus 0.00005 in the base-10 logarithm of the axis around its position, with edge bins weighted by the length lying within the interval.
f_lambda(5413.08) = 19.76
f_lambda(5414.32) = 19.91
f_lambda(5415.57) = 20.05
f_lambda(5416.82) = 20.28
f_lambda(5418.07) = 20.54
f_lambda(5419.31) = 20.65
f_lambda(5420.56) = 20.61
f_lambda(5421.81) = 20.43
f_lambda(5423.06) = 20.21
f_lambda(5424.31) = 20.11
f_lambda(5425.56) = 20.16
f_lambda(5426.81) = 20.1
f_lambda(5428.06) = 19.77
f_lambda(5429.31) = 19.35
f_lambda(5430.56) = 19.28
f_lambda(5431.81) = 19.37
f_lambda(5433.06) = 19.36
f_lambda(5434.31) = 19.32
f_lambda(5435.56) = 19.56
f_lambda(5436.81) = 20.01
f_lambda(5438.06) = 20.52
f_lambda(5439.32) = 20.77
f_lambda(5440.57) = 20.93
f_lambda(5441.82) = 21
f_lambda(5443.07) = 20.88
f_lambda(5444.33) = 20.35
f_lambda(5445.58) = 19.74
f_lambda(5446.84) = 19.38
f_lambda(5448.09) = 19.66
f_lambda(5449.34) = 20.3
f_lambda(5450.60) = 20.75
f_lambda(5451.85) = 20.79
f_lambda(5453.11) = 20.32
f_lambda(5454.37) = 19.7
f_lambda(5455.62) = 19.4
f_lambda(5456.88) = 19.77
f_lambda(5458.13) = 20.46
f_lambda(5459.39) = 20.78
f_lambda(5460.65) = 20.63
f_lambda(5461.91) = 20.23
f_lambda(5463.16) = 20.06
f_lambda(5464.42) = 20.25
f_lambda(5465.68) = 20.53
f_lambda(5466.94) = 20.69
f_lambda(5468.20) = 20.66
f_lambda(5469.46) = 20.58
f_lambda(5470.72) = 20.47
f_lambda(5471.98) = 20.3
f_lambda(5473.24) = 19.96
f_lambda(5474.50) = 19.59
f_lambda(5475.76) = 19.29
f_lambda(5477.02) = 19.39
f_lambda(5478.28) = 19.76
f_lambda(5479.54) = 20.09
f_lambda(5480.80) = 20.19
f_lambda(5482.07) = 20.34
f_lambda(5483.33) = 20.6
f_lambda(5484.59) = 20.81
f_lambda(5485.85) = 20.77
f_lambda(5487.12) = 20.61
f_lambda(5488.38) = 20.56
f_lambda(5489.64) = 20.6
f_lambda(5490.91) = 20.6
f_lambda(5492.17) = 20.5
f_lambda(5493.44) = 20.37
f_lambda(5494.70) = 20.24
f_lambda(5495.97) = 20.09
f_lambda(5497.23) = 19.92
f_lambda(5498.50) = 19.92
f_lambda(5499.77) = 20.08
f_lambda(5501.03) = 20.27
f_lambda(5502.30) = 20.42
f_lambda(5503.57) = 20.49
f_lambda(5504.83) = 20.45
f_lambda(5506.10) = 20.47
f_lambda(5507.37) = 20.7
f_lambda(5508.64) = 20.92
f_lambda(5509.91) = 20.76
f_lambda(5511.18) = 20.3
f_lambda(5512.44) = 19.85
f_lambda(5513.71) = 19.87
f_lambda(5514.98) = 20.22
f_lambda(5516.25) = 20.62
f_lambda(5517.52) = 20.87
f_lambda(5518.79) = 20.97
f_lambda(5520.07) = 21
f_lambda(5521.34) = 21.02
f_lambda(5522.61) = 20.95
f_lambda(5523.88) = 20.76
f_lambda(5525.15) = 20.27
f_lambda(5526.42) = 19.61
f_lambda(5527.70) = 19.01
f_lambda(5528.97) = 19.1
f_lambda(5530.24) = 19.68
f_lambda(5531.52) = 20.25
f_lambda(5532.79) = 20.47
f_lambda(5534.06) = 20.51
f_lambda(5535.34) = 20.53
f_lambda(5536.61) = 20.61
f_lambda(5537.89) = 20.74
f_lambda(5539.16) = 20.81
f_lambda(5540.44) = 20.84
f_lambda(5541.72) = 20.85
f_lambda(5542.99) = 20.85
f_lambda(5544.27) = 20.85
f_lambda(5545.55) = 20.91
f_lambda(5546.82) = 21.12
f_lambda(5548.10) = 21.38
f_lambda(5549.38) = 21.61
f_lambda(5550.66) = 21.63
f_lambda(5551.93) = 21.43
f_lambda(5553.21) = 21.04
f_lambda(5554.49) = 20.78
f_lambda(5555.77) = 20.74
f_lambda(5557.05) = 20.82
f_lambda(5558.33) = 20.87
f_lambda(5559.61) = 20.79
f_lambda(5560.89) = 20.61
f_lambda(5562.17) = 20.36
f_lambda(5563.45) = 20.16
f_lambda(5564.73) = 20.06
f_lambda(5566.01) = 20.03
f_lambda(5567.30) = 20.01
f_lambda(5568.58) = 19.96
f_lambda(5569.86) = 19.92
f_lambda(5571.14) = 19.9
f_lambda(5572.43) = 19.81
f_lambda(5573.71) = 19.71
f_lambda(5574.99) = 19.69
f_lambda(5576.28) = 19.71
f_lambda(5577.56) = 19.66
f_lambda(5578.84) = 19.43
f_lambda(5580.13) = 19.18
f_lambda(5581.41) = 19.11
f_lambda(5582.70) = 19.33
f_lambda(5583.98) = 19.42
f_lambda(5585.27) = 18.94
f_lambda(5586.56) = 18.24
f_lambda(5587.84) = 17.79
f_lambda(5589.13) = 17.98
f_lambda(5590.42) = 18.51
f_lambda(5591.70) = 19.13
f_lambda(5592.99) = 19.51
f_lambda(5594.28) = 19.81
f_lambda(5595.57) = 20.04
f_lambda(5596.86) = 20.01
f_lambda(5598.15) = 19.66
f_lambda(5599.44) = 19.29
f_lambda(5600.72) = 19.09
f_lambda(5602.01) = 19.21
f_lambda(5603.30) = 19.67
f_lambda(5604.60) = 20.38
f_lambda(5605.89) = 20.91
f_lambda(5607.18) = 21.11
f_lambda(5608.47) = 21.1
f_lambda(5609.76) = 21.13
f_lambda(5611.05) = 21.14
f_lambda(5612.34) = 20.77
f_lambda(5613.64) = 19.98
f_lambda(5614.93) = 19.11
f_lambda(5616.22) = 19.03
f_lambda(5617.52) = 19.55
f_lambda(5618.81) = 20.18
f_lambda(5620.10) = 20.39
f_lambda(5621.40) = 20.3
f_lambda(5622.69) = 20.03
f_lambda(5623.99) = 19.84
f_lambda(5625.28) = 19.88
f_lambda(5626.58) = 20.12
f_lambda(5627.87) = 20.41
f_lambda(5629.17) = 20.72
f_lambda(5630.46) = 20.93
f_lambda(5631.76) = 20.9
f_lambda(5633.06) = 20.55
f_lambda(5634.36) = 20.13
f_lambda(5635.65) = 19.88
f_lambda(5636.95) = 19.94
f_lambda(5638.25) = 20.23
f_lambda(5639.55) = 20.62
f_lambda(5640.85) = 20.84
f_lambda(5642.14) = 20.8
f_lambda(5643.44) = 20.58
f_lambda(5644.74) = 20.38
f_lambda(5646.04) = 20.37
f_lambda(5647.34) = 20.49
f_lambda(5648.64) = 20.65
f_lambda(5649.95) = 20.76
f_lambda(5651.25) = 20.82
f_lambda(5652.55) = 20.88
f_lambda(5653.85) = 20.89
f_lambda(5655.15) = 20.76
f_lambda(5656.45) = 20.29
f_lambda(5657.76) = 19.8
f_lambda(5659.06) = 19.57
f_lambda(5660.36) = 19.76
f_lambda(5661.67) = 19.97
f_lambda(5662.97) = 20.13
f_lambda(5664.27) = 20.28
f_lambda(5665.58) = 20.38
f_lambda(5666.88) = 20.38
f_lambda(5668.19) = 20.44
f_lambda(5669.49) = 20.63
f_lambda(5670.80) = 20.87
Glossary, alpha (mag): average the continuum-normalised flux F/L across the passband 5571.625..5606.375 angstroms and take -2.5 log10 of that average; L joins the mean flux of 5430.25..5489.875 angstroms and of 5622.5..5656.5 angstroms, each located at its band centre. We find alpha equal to 0.06 mag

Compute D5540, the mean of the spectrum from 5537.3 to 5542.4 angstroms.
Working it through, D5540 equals 20.8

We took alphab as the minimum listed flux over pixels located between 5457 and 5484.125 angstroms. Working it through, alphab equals 19.29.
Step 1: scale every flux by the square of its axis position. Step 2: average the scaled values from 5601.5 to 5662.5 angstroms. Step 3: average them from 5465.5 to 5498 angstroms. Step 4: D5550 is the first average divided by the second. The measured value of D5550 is 1.06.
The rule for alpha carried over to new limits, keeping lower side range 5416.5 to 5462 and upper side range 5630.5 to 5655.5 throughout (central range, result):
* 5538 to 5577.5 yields -0.01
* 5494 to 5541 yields 0.00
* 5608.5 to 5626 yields 0.02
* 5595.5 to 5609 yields 0.02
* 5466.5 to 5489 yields 0.00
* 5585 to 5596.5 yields 0.09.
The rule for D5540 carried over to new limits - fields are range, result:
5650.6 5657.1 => 20.8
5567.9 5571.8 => 19.9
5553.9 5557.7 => 20.8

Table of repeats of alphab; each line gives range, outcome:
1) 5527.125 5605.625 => 17.79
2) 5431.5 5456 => 19.32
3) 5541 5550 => 20.85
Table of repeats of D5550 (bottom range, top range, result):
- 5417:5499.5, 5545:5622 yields 1.04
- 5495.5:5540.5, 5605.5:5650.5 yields 1.04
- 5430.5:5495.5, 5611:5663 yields 1.07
